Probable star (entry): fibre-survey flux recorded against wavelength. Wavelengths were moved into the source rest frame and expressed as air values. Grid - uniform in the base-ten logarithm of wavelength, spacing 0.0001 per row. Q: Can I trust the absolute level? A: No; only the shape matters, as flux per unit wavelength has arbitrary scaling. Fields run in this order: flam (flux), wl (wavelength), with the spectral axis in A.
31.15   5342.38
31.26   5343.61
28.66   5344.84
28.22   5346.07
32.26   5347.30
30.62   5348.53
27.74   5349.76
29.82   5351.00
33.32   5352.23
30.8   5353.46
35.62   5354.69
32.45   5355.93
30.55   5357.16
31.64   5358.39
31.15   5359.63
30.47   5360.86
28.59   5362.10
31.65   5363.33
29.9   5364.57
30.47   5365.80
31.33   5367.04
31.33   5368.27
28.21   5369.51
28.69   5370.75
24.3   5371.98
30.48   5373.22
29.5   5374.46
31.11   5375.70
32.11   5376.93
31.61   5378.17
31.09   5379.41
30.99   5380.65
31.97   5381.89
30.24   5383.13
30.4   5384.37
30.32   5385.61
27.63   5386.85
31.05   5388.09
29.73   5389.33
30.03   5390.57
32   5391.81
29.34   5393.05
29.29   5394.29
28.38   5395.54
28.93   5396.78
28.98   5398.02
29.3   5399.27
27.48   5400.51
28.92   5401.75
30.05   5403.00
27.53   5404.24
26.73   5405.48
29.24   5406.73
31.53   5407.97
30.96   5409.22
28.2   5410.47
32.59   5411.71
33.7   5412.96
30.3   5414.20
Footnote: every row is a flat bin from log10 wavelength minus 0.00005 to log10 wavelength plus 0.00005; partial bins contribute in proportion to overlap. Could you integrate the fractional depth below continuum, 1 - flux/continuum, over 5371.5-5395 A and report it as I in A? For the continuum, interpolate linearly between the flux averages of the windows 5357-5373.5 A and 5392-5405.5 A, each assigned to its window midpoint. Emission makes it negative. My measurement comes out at -0.71 A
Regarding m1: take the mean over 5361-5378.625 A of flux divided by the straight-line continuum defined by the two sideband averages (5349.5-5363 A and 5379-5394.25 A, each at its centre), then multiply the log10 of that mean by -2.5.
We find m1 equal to 0.03 mag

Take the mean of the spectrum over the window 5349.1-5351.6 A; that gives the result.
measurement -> 28.7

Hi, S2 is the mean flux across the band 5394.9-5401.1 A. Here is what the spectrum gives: 28.6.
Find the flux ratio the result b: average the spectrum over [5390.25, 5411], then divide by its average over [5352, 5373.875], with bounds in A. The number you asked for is 1.0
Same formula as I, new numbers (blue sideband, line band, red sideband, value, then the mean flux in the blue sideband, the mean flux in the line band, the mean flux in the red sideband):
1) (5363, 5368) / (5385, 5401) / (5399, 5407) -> -0.2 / 30.8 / 29.4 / 28.4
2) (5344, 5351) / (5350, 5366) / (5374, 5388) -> -0.7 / 29.6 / 31.2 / 30.7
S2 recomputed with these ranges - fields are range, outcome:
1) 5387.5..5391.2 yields 30.3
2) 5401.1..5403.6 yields 29.4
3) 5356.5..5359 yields 31.2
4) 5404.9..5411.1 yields 29.3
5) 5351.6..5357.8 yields 32.6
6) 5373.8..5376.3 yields 30.2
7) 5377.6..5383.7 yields 31.2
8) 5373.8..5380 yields 31.1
